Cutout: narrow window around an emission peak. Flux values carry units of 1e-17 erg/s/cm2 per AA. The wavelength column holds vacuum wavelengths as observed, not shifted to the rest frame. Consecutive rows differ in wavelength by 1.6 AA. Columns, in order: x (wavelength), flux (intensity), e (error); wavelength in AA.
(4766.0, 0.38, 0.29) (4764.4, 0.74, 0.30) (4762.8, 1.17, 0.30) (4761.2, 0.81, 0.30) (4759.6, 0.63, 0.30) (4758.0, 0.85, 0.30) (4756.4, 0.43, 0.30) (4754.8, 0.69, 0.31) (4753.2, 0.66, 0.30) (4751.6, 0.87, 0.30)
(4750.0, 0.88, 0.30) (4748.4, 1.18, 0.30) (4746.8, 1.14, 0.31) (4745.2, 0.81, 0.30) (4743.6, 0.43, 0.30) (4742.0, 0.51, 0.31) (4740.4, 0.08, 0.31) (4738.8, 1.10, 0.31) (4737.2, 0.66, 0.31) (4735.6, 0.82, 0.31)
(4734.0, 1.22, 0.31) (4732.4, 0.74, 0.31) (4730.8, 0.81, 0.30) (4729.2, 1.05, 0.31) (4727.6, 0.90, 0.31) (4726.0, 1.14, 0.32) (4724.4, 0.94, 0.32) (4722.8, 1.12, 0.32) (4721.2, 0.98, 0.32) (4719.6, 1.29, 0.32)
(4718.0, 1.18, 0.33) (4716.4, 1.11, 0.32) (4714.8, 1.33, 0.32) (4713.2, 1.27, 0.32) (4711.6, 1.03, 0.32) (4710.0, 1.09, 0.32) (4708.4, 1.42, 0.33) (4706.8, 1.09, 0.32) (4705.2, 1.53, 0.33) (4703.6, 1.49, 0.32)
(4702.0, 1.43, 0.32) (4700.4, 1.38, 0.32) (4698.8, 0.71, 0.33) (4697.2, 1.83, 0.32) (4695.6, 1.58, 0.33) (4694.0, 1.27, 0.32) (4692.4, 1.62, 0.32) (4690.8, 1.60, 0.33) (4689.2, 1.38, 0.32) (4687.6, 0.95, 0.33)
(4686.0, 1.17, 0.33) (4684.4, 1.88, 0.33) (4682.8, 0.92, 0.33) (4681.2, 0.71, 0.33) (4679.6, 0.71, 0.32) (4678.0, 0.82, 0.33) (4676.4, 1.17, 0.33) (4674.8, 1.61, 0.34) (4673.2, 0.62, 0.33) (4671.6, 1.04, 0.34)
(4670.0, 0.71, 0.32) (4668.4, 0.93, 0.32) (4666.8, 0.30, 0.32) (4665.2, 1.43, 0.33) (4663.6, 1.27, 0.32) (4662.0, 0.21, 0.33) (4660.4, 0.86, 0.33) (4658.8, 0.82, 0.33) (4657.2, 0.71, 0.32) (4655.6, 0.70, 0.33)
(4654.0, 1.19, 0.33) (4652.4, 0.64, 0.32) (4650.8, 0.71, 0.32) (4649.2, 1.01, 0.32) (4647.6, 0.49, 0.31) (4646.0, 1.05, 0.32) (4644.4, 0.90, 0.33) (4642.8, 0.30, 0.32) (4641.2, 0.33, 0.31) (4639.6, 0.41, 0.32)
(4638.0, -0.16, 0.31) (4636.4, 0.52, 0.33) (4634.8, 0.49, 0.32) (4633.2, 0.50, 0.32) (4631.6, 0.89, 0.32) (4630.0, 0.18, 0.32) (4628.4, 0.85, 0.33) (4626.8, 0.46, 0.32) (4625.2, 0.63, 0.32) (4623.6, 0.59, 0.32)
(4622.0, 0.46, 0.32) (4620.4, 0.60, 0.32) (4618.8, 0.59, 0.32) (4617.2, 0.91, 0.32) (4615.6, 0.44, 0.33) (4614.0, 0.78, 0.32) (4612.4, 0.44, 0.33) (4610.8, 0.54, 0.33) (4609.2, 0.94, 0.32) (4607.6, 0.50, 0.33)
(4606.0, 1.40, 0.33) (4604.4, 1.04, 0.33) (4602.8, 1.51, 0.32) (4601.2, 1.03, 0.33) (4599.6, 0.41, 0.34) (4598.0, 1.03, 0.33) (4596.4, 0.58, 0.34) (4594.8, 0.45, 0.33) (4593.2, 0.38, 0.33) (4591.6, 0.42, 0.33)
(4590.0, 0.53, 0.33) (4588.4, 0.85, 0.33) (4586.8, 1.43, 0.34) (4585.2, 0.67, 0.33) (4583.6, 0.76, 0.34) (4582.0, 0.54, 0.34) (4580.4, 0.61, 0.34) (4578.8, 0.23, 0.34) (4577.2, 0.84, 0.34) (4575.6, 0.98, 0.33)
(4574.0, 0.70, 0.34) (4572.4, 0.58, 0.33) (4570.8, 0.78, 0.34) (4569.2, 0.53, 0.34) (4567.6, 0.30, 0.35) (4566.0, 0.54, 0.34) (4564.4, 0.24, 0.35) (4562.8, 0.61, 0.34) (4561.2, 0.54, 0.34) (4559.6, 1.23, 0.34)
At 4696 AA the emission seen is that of Mg II 2798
